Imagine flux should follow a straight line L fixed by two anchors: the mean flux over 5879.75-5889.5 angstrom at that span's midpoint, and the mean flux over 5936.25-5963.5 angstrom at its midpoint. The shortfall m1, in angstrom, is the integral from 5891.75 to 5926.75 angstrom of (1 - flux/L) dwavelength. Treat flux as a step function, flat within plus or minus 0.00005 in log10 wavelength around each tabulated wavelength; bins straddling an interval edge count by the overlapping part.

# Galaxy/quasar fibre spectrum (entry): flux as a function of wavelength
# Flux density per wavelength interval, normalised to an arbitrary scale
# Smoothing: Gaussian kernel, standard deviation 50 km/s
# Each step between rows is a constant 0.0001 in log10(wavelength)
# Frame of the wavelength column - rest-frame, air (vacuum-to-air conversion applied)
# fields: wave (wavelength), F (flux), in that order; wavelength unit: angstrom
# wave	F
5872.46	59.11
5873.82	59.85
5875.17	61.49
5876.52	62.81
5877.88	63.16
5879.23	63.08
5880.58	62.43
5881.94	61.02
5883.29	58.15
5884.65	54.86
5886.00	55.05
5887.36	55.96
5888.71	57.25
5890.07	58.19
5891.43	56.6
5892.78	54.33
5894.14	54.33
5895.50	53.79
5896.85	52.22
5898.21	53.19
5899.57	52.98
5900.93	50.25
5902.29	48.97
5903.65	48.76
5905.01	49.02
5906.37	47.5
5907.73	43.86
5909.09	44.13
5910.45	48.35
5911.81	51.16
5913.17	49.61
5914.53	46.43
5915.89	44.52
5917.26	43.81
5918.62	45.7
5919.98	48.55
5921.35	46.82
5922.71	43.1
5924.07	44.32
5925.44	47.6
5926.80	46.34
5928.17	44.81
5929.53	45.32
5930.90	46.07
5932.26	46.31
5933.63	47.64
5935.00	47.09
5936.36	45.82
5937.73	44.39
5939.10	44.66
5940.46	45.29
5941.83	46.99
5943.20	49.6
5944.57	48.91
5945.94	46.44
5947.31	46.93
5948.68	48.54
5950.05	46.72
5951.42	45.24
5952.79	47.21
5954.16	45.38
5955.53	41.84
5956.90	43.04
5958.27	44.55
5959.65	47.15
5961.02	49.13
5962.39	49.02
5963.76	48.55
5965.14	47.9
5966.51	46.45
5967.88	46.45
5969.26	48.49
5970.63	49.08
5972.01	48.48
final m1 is 3.3 angstrom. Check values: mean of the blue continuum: 57.9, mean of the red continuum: 46.4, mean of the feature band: 48.6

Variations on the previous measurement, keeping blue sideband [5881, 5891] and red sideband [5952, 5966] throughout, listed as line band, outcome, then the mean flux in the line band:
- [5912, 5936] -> 2.5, 46.2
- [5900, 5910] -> 1.3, 47.6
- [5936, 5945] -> 0.5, 46.5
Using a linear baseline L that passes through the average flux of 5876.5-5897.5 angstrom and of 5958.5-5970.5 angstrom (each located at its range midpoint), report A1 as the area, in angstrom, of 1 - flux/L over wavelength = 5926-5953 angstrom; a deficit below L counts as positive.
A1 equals 2.3 angstrom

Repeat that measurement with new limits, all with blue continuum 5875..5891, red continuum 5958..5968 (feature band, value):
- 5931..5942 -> 1.2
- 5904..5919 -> 2.3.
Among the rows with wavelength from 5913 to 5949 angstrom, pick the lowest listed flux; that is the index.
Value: 43.1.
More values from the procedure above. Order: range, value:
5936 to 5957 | 41.84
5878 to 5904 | 48.76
